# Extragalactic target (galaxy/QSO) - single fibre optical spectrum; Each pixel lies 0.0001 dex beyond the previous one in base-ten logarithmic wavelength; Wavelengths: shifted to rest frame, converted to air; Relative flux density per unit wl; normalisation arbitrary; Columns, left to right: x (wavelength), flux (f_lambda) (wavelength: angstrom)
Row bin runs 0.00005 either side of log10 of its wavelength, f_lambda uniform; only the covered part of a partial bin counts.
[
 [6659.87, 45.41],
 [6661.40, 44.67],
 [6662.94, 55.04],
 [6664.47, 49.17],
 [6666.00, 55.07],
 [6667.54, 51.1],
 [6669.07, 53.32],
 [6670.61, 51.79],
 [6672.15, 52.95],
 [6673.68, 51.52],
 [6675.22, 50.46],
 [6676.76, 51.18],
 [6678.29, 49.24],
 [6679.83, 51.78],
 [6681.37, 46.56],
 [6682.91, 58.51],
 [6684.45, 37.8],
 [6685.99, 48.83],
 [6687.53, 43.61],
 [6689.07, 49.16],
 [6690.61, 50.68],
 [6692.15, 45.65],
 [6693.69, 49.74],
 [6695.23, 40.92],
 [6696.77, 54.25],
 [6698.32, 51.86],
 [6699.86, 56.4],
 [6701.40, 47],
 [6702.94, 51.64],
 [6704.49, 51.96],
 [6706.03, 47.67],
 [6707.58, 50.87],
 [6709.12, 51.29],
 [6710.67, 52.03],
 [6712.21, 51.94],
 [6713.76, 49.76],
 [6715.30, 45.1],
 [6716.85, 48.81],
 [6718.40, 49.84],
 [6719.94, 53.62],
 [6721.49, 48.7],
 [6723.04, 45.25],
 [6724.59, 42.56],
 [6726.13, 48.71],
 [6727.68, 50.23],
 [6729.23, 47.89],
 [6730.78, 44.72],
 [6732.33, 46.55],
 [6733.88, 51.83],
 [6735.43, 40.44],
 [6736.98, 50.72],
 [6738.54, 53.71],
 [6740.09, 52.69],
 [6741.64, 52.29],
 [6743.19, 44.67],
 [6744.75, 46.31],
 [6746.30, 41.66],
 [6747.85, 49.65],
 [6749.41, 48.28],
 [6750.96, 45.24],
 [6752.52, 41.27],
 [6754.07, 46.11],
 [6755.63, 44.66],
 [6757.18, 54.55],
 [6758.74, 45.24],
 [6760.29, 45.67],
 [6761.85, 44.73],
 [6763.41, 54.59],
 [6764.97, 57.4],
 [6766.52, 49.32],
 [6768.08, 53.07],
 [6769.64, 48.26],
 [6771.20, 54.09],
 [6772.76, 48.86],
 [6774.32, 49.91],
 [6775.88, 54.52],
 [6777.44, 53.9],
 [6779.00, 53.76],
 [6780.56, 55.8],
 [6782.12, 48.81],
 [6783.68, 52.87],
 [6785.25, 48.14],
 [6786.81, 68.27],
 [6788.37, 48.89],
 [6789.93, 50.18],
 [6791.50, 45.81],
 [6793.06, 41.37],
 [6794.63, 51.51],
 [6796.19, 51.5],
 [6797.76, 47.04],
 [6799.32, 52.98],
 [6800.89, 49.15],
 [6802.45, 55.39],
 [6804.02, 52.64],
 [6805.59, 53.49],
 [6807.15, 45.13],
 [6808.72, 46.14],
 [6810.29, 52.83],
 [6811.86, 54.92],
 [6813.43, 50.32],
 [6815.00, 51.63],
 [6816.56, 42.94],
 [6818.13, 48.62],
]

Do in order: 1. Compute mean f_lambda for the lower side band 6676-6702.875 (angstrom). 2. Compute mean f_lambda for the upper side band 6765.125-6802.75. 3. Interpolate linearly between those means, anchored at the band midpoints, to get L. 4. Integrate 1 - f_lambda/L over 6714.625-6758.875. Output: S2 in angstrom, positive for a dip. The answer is 2.3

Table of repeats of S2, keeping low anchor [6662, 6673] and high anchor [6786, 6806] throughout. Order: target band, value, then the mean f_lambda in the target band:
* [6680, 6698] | 1.5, 48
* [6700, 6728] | 1.4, 49.4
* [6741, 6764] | 2.2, 46.9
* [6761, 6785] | -0.2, 51.9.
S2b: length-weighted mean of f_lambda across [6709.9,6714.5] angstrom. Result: 51.3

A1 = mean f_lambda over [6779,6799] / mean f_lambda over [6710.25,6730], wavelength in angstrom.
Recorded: 1.0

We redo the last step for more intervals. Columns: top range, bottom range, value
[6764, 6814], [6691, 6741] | 1.05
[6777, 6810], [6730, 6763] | 1.08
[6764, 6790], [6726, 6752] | 1.10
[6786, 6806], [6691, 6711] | 1.03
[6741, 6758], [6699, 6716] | 0.92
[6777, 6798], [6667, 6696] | 1.04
